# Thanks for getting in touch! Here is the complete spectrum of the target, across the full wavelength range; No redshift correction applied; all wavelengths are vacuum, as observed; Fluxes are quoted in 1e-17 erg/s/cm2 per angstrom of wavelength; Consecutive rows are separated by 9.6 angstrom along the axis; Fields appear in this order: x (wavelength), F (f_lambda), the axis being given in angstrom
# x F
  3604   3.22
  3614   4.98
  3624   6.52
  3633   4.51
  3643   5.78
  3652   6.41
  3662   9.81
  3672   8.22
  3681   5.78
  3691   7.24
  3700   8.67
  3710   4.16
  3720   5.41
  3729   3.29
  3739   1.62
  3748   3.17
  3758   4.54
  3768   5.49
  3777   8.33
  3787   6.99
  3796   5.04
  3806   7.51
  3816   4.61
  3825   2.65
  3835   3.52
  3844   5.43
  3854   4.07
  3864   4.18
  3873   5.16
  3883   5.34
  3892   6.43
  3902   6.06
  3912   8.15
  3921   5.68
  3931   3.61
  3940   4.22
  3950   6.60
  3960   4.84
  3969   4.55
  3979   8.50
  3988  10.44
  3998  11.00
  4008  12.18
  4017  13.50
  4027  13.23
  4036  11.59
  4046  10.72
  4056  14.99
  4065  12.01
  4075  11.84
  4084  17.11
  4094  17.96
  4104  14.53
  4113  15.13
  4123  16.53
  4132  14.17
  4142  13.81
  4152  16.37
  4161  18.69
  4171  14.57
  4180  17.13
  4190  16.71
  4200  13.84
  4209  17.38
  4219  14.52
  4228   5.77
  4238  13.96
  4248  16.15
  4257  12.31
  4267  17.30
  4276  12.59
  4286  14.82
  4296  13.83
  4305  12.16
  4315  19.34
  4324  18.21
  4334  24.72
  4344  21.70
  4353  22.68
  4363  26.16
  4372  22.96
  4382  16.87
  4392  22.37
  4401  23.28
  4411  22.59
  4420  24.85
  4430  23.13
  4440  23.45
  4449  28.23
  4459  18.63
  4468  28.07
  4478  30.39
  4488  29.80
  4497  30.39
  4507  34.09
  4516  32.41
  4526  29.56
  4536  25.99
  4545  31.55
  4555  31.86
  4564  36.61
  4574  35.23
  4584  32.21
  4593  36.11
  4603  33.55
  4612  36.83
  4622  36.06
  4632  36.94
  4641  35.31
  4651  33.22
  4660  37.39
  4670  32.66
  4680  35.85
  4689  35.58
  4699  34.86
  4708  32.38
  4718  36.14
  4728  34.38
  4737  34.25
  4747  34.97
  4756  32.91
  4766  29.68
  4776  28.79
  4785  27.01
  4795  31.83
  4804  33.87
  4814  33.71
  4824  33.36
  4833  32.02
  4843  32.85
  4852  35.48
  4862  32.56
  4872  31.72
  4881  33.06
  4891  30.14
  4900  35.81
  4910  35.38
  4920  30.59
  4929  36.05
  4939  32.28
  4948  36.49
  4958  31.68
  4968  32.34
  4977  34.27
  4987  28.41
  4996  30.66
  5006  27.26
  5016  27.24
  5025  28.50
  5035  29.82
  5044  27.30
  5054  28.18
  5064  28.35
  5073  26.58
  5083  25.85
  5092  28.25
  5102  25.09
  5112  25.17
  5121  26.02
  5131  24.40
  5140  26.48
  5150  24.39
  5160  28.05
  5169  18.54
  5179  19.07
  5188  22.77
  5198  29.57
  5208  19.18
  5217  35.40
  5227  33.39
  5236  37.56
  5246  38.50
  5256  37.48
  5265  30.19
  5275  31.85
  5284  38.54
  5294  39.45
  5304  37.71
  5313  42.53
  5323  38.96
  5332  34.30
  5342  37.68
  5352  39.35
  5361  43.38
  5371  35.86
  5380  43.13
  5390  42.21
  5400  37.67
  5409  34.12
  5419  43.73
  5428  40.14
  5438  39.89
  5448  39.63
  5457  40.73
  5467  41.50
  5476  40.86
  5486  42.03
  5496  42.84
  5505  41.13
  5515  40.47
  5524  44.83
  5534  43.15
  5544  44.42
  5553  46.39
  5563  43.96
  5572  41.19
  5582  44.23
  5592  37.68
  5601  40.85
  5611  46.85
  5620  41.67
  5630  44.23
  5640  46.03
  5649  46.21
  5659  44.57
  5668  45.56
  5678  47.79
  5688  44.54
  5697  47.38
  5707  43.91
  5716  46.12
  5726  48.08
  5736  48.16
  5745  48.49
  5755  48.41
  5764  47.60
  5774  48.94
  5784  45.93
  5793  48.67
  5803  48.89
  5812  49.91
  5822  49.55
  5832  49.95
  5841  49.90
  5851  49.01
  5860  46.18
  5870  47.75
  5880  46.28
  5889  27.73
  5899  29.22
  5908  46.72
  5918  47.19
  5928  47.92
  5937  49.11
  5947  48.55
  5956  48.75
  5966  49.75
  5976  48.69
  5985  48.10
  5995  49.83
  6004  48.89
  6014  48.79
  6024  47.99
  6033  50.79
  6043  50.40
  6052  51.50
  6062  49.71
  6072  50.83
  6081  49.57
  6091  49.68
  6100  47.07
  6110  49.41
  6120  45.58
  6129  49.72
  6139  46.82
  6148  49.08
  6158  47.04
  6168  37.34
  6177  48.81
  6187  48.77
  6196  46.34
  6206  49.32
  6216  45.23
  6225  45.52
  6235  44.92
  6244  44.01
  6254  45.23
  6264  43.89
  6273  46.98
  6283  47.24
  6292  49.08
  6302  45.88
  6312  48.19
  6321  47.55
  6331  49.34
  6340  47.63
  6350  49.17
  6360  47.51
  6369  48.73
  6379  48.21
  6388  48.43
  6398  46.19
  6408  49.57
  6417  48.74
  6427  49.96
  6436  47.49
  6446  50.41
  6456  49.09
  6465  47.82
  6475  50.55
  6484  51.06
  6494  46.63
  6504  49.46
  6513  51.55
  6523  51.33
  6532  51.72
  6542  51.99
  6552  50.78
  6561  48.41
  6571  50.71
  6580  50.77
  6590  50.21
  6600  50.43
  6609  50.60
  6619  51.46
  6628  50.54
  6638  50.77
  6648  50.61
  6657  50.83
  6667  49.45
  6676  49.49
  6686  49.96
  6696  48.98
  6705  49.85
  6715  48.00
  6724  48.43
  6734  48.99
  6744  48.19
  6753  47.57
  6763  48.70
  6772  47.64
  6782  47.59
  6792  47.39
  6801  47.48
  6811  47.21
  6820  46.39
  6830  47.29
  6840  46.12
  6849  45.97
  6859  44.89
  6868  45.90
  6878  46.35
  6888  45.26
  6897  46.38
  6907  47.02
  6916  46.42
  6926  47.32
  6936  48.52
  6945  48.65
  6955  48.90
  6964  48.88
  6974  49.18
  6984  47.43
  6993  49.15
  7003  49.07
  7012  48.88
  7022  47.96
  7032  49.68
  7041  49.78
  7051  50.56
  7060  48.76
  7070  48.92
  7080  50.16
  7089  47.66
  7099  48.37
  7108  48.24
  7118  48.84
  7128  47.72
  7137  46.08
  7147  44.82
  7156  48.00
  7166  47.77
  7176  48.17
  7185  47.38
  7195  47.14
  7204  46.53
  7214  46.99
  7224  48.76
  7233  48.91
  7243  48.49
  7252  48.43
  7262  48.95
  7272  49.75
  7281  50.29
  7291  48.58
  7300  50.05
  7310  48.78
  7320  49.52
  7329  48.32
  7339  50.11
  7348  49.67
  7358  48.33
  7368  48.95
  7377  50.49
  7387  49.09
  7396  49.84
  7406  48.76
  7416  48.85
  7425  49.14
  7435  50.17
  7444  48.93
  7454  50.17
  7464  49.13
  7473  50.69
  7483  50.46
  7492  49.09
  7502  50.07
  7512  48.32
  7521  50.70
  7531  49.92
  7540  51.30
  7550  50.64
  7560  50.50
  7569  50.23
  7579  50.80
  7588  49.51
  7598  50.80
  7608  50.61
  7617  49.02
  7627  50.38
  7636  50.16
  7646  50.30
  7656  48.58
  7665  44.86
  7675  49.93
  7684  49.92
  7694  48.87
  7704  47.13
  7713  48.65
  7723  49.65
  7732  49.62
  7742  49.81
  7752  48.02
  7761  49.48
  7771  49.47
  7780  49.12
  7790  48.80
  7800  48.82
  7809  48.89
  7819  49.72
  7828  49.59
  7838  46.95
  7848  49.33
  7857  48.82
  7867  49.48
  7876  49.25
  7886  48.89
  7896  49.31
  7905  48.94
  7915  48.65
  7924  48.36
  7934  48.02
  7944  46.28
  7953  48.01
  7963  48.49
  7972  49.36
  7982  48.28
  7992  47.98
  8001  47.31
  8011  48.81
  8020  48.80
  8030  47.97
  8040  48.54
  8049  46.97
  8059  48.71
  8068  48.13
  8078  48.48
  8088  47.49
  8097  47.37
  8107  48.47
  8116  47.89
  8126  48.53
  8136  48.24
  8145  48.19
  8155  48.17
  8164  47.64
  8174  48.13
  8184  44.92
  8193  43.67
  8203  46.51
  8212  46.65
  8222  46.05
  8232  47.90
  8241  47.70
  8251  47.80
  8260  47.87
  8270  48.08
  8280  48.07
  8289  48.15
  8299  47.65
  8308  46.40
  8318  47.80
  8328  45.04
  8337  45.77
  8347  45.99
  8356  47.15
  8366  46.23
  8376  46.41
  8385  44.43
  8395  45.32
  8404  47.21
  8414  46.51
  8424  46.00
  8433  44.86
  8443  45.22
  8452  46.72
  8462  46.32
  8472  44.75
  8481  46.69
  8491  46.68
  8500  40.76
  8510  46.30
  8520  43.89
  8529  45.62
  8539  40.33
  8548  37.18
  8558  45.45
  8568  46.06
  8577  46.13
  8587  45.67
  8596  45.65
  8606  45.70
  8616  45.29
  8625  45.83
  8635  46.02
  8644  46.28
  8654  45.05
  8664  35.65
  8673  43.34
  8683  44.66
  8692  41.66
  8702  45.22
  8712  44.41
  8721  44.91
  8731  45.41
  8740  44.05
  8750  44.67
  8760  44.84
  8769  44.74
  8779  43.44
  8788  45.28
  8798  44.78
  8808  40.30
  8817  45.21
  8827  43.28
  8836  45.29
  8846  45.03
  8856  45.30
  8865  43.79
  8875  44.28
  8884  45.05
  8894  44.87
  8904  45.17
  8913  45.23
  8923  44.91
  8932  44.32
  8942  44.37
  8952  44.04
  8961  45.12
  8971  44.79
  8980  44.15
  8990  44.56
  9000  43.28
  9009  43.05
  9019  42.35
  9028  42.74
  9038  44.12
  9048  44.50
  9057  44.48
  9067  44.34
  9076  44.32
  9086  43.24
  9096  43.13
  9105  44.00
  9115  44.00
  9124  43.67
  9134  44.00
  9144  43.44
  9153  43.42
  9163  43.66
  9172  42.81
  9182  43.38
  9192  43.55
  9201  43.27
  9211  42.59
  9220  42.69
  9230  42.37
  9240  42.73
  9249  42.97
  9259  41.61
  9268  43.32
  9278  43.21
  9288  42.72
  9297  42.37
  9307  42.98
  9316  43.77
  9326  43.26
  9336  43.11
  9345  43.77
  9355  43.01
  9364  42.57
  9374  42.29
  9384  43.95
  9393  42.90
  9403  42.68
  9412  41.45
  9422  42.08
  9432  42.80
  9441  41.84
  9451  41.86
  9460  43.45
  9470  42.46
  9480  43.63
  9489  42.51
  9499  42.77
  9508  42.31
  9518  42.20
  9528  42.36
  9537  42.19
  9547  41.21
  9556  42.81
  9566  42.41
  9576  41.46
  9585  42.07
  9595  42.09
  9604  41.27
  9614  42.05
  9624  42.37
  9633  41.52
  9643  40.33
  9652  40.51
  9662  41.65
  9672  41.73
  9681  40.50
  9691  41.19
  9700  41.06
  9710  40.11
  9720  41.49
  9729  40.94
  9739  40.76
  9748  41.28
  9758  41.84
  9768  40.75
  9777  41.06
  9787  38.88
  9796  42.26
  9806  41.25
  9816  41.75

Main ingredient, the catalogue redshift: 0.000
